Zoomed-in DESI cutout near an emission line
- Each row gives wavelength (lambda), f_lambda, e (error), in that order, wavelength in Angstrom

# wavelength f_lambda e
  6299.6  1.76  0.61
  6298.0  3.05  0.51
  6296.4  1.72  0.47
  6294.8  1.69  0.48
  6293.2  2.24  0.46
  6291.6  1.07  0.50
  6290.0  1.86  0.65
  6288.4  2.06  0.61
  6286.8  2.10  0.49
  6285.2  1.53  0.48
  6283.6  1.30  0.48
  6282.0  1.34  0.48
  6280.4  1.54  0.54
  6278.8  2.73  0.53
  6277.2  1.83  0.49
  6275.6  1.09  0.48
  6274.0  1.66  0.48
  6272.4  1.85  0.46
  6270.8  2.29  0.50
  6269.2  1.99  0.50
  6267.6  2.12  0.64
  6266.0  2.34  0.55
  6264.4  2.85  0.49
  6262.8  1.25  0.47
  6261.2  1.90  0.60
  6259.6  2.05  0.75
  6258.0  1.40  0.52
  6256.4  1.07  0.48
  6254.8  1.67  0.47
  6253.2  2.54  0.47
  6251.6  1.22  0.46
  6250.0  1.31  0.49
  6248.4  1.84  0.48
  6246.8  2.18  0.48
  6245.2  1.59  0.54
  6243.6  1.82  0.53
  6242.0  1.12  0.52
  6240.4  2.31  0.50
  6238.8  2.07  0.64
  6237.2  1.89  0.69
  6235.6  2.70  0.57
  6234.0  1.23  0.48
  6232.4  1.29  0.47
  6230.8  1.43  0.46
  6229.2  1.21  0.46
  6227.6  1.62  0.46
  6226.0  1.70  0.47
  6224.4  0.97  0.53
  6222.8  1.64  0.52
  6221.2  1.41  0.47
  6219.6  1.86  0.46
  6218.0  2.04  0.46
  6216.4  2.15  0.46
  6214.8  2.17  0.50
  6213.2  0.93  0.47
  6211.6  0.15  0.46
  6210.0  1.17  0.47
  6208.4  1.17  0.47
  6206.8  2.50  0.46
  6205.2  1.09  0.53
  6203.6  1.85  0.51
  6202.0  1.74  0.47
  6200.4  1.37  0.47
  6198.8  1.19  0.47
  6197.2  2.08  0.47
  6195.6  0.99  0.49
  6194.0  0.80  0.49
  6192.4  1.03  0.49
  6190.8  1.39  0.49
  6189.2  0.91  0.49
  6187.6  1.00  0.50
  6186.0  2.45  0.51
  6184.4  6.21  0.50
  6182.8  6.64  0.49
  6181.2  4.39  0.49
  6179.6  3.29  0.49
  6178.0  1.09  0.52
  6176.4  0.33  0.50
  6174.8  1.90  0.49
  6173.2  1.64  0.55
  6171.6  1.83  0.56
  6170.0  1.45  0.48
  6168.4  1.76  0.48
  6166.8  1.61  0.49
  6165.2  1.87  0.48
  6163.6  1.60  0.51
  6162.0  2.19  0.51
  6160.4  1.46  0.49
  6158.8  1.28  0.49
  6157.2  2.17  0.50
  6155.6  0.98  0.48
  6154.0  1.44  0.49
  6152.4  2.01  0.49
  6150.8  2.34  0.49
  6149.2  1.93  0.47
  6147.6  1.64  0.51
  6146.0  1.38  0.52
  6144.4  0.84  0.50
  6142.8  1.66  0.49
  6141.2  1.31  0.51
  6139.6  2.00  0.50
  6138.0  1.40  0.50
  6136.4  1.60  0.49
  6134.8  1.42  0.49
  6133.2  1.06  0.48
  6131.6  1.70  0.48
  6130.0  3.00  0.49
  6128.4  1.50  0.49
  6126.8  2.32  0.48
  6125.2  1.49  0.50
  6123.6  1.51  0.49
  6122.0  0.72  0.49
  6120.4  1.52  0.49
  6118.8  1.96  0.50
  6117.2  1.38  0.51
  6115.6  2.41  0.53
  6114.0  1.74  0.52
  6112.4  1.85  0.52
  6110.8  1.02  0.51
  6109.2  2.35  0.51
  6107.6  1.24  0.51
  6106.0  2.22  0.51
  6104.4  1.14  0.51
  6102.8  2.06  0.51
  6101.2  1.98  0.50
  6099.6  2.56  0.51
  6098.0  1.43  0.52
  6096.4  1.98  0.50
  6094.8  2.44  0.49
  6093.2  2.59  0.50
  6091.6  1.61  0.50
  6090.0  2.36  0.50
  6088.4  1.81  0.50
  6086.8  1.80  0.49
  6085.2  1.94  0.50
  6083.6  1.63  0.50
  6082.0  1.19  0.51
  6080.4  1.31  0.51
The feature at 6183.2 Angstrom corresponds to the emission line H-beta 4861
